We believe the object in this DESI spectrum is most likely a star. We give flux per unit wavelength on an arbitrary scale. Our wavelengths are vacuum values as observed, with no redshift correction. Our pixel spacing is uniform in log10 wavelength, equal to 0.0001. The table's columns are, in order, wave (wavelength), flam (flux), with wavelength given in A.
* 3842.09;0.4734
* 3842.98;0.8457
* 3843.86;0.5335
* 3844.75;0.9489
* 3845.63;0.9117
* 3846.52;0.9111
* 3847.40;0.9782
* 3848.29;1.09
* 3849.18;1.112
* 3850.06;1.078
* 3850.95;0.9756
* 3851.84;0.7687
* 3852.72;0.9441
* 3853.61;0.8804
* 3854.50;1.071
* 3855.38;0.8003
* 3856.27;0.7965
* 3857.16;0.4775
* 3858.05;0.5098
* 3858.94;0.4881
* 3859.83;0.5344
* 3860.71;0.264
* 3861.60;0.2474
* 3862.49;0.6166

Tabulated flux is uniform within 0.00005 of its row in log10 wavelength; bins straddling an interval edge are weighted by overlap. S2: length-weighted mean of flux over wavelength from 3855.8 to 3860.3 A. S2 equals 0.56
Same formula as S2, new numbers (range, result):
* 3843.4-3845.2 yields 0.746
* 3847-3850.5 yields 1.07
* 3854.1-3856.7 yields 0.889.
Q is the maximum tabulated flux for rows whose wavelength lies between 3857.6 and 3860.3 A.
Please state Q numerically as 0.5344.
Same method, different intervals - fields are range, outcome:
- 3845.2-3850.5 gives 1.112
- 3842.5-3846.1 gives 0.9489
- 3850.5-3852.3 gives 0.9756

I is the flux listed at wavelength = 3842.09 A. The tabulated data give 0.4734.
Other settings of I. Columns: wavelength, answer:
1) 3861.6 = 0.2474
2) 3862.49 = 0.6166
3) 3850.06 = 1.078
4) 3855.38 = 0.8003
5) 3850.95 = 0.9756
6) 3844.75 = 0.9489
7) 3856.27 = 0.7965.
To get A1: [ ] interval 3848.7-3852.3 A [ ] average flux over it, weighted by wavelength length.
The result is 0.985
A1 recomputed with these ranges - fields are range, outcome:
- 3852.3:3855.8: 0.925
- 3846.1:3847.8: 0.947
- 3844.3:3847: 0.925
